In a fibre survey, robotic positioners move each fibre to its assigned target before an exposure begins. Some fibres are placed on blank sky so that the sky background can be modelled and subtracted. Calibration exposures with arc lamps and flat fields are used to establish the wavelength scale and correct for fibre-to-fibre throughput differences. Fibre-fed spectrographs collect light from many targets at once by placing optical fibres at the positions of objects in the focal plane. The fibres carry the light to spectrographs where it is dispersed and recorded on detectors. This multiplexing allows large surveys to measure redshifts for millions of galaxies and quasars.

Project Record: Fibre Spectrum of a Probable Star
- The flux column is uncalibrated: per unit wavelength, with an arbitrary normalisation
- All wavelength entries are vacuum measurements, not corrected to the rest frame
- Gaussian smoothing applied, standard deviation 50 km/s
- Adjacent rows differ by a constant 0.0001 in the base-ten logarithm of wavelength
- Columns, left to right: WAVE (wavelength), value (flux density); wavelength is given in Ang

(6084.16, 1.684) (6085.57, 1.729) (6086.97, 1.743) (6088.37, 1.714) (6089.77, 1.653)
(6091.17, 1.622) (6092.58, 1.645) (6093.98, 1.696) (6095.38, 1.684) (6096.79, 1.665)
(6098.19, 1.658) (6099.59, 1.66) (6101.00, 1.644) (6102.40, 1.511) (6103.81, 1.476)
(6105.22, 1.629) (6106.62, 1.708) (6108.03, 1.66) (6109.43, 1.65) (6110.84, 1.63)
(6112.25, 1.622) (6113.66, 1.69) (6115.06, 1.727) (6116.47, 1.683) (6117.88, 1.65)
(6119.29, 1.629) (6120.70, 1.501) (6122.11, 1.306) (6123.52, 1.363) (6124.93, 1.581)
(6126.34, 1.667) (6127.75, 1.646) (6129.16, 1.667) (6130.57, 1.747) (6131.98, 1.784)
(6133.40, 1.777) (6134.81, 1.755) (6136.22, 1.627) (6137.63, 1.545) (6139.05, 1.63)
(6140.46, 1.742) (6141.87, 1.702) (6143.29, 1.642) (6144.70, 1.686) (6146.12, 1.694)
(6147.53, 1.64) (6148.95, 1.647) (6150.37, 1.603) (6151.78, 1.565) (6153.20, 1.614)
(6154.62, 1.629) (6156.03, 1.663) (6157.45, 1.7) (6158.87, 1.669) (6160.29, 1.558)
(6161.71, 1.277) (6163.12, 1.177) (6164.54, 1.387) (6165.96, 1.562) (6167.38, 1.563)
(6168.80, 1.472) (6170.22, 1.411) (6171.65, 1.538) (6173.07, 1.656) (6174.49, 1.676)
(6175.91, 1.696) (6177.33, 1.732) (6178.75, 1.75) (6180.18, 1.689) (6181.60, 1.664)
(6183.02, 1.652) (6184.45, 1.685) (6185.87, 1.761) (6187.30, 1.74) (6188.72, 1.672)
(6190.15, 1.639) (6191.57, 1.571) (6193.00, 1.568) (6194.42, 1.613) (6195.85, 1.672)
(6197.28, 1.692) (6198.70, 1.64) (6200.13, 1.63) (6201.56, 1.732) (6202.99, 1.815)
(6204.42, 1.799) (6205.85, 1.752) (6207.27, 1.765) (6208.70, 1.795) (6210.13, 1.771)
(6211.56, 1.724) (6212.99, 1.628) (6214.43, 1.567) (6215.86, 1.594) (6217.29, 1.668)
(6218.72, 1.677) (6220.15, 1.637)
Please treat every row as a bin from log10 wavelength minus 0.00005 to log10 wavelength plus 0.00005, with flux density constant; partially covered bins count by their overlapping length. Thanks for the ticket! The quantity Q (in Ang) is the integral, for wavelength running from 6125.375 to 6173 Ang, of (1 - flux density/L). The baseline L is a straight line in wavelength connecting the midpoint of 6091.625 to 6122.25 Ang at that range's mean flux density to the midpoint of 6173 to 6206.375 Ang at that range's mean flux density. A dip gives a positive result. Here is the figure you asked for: 1.5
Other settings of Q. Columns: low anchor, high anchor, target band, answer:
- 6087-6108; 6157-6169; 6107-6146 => -1.8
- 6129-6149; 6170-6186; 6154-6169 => 1.4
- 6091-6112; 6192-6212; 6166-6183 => 0.7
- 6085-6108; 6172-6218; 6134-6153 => 0.2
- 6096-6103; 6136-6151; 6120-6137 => 0.3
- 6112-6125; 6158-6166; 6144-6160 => -1.9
